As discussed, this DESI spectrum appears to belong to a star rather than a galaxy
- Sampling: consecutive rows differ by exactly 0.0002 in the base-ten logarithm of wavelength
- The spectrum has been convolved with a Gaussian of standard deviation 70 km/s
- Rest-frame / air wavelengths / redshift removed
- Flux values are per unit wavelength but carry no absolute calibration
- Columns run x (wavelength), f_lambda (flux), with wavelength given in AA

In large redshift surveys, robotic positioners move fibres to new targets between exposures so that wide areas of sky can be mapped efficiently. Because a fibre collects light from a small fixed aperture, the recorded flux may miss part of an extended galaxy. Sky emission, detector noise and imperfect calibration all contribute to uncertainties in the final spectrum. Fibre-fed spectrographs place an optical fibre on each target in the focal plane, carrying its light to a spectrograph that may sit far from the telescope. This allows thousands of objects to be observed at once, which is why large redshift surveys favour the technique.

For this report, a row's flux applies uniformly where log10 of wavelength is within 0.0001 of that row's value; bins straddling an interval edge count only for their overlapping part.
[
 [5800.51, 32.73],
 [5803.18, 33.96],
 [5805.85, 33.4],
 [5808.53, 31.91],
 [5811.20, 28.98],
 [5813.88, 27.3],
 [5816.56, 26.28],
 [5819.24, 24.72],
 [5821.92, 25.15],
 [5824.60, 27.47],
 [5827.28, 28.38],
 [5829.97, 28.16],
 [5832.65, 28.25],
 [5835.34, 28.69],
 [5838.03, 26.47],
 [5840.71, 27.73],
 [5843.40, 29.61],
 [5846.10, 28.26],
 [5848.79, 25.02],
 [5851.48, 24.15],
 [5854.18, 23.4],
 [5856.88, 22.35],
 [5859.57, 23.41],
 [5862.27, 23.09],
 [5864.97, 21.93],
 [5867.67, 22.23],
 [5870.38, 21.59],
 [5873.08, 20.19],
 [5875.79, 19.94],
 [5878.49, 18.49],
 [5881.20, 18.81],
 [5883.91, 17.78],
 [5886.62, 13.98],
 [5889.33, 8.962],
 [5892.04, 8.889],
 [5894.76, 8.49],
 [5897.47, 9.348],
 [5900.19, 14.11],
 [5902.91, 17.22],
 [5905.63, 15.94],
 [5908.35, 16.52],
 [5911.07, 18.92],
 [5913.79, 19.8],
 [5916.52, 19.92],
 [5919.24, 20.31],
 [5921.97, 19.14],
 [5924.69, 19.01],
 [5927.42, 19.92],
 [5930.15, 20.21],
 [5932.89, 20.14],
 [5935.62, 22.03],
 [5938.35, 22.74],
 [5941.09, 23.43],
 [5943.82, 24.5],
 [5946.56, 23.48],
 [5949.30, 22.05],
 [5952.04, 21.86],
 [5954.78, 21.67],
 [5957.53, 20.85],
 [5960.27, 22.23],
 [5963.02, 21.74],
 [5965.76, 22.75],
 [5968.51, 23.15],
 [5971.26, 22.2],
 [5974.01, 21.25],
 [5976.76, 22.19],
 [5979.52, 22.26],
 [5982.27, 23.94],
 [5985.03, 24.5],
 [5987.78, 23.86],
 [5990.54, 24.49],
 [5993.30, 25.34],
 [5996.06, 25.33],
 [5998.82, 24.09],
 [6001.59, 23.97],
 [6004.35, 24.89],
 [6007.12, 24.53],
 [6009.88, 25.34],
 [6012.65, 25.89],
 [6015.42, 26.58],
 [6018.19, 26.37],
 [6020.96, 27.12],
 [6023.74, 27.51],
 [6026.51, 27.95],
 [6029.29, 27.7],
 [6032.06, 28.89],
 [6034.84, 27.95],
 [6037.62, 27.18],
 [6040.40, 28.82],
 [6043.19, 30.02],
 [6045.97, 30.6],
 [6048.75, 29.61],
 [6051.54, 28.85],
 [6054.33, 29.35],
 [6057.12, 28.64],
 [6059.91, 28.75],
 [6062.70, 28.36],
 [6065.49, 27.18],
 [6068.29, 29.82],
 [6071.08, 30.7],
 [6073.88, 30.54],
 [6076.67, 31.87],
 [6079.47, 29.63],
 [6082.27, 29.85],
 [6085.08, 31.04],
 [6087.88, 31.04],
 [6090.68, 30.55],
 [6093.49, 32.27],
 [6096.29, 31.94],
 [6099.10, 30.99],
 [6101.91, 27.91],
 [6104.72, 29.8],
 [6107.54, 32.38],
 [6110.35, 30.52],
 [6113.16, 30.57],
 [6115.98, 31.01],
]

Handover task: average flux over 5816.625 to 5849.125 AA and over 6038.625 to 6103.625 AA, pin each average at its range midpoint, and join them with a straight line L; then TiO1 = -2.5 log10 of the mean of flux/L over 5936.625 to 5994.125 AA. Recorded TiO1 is 0.25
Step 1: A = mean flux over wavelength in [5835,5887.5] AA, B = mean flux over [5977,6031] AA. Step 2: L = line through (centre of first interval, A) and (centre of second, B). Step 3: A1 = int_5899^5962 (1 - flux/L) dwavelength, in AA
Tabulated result 9.9 AA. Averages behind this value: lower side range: 22.8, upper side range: 25.3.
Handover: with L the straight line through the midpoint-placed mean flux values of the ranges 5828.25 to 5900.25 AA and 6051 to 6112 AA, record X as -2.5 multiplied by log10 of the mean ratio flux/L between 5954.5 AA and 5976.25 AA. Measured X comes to 0.15 mag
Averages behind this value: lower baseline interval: 21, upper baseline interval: 30.1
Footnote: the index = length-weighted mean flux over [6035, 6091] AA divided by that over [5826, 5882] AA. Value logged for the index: 1.2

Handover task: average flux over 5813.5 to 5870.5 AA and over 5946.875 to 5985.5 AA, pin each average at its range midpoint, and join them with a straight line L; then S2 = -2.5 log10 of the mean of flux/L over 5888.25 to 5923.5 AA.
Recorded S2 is 0.48 mag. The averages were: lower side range 25.7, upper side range 22.3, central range 15.3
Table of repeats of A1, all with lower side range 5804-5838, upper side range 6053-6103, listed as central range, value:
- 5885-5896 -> 7.06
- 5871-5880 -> 2.81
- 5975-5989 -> 2.90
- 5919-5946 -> 7.23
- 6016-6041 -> 1.72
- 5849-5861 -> 2.10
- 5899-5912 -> 5.56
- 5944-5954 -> 2.22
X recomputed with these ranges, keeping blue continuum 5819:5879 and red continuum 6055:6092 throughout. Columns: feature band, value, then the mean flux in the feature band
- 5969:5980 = 0.25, 22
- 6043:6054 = -0.02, 29.7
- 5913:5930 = 0.32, 19.7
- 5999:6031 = 0.10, 26.1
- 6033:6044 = 0.02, 28.4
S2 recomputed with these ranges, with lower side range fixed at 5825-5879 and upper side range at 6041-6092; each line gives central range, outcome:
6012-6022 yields 0.082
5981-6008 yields 0.148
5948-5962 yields 0.242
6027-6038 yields 0.037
